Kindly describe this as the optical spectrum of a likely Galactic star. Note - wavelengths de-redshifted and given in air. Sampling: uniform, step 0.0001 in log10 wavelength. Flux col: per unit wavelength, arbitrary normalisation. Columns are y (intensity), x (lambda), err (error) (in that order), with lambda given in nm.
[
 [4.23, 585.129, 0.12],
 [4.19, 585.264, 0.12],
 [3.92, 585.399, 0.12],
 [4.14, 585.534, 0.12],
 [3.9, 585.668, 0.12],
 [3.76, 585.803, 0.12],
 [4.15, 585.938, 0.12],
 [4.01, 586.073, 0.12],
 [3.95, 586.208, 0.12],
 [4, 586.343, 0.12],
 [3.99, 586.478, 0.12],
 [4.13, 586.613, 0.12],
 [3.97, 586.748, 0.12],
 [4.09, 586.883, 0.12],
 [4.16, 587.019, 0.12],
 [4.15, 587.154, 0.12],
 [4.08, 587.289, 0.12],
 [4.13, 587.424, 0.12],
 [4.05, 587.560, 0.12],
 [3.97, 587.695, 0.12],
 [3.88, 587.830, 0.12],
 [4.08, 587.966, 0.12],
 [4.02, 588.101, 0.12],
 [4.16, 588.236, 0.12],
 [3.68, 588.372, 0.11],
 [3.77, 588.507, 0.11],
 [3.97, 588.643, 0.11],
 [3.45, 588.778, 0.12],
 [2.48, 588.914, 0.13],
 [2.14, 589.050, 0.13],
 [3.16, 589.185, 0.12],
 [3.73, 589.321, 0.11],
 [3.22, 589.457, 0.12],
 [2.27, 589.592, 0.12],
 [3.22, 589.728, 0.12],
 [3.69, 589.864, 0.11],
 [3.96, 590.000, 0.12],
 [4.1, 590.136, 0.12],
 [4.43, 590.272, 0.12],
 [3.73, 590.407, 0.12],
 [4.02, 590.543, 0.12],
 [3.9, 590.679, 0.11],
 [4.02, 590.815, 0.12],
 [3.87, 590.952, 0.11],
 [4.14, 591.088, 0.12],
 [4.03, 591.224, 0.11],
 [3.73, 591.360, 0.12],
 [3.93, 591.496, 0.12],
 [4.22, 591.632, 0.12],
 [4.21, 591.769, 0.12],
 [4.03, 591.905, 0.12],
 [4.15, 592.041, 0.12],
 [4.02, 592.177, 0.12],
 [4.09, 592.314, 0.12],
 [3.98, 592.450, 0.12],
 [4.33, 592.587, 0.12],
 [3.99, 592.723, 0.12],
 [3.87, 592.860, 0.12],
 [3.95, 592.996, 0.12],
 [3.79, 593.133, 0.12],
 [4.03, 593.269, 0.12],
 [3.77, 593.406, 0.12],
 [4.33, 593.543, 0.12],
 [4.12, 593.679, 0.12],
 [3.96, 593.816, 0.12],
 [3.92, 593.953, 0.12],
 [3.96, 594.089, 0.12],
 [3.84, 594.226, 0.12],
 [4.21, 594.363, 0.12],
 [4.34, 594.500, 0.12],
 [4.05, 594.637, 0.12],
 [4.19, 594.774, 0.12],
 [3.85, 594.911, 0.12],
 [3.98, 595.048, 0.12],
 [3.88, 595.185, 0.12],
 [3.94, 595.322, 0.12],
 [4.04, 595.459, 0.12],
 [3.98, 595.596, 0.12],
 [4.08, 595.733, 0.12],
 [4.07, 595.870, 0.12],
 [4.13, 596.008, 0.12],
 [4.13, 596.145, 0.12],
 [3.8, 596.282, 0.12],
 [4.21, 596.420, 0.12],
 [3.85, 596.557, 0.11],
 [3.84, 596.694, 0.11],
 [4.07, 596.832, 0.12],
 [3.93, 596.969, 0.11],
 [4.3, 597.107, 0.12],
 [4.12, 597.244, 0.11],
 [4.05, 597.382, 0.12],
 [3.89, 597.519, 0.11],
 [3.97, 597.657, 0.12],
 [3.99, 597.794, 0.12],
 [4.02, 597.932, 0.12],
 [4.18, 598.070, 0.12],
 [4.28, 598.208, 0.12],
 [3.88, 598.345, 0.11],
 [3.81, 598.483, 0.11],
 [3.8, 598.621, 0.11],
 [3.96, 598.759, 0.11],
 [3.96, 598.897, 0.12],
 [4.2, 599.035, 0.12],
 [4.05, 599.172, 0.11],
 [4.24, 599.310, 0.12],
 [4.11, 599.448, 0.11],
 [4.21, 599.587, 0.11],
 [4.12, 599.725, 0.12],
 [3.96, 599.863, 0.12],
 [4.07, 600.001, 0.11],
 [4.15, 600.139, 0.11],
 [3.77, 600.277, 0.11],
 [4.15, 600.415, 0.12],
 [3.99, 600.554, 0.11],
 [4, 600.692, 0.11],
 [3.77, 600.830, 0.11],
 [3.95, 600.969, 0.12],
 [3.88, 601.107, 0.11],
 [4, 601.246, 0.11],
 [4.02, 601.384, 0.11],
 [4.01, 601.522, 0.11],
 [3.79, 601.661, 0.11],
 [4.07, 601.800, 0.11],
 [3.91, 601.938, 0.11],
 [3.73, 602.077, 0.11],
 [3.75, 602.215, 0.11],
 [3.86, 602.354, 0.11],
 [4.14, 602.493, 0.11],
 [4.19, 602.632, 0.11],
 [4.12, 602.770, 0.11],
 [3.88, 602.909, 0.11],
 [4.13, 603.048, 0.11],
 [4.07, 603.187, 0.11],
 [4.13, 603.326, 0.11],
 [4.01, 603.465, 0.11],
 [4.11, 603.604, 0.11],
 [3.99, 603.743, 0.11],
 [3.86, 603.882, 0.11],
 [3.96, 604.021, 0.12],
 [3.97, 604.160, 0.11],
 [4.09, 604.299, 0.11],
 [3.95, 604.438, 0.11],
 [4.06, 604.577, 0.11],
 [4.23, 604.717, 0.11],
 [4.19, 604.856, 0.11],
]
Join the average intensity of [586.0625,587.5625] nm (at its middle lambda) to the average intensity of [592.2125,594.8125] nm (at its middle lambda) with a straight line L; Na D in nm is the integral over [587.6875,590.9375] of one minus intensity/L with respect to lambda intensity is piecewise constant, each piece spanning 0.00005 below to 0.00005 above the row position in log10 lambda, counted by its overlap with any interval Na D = 0.341 nm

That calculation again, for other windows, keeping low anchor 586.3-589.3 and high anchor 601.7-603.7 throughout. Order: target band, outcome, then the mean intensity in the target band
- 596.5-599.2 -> -0.05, 4.01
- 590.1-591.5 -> -0.06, 3.99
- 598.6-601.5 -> -0.04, 4.02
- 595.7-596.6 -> -0.03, 4.04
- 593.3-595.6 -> -0.08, 4.02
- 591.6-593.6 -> -0.10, 4.04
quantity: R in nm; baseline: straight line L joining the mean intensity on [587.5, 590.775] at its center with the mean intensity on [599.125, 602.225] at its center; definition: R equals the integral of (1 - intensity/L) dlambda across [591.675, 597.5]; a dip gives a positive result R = -0.355 nm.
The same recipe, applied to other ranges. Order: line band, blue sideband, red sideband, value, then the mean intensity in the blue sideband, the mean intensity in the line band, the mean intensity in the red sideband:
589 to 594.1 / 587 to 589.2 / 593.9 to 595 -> 0.075 nm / 3.73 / 3.85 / 4.05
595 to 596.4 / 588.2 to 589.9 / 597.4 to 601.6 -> -0.099 nm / 3.28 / 4.01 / 4.01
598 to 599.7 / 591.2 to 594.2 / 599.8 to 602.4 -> -0.042 nm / 4.02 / 4.06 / 3.94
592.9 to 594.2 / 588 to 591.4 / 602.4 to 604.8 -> -0.076 nm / 3.64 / 3.98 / 4.05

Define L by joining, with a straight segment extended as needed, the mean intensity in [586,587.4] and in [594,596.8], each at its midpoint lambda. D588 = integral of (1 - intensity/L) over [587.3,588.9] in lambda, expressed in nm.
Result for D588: 0.07 nm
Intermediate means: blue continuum 4.06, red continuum 4.02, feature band 3.88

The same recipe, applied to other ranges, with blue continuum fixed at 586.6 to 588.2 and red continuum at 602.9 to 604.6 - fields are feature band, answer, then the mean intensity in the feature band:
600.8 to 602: 0.03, 3.94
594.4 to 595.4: 0.00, 4.04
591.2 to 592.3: 0.00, 4.04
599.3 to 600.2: -0.02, 4.11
